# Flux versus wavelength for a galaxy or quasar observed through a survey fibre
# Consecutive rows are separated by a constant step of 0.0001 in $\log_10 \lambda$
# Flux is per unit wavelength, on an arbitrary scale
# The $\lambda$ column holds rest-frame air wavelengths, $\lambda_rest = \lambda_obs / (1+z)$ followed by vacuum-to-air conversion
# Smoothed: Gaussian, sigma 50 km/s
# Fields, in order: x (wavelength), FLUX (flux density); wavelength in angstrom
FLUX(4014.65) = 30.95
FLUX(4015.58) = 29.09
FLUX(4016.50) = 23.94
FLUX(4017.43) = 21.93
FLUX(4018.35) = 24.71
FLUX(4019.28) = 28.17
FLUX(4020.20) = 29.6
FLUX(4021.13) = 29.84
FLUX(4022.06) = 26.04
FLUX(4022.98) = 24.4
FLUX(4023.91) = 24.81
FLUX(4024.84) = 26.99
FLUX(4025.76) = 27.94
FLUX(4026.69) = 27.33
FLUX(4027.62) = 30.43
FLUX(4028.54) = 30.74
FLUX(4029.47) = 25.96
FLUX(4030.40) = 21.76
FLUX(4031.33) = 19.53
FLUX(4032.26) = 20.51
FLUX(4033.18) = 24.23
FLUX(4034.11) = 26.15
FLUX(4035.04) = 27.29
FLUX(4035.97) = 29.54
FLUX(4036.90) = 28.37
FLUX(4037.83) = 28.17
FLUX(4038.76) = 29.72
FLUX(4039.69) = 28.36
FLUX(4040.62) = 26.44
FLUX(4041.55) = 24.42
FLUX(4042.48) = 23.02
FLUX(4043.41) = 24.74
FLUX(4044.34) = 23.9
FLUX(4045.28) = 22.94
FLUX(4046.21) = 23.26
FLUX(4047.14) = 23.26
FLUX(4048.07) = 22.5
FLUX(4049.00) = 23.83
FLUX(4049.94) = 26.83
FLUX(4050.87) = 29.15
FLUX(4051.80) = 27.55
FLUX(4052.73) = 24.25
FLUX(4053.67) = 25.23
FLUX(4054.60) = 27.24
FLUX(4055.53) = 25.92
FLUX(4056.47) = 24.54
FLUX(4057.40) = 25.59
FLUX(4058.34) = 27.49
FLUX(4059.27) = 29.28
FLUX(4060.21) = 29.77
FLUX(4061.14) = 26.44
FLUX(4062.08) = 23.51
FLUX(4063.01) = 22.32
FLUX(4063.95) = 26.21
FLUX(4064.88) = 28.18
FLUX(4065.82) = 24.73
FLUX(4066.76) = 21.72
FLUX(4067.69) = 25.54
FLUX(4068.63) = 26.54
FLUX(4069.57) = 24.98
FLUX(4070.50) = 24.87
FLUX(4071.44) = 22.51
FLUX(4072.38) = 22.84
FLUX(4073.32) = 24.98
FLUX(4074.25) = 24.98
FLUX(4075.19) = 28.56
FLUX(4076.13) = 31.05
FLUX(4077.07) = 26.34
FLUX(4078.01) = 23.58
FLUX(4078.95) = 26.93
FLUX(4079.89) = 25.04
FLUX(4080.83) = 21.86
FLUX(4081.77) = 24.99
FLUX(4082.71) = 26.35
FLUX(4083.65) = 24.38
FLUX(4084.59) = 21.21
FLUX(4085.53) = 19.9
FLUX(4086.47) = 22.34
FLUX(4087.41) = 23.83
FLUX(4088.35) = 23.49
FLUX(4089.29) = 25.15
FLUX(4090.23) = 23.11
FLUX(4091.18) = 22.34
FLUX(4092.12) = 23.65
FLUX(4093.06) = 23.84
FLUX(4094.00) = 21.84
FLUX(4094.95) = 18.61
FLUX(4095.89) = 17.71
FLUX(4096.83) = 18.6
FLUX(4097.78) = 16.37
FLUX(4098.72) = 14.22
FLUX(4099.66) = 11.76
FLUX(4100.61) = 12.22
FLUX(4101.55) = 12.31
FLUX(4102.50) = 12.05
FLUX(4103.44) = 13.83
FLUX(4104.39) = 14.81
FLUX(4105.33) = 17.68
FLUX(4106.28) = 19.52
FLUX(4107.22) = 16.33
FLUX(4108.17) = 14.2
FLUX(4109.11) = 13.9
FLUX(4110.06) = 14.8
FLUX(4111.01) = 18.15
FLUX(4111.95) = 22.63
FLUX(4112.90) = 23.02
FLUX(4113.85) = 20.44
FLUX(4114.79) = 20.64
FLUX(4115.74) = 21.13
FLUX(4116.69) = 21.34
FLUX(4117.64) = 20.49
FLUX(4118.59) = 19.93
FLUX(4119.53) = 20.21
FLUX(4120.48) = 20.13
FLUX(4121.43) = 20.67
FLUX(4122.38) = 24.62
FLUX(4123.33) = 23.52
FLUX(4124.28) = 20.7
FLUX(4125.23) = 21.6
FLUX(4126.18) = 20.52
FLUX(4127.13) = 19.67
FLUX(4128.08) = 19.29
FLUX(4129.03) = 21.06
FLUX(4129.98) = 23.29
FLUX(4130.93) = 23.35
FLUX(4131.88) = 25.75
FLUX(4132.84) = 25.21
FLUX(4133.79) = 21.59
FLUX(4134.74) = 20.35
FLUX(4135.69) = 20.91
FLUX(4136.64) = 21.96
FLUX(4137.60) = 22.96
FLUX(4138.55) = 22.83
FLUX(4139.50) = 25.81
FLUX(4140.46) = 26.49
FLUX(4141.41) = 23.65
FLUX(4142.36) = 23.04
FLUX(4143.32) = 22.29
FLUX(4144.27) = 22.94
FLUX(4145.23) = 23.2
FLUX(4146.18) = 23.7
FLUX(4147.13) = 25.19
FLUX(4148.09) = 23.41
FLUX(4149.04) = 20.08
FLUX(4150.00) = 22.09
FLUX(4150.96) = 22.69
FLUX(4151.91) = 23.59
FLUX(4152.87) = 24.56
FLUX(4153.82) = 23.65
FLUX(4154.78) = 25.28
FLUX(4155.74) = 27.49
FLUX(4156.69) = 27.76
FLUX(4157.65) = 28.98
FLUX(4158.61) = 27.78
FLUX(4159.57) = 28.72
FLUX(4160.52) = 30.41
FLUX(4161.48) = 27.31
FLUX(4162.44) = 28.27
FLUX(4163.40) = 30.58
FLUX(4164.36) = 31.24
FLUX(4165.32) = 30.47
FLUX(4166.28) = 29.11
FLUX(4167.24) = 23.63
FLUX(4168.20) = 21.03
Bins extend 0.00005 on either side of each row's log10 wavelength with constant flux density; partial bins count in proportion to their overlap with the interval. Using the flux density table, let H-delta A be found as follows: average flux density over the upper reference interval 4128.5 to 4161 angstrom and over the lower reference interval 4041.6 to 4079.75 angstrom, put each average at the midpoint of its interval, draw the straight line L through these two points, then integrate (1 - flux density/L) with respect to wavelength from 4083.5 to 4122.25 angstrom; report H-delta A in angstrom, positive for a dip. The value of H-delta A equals 8.9 angstrom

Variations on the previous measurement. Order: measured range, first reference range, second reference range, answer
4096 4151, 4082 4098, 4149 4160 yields 8.4 angstrom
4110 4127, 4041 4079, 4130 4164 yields 2.7 angstrom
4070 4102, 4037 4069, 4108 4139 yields 2.0 angstrom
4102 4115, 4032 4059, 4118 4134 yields 3.1 angstrom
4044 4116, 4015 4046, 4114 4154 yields 5.8 angstrom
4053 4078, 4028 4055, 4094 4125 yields -3.2 angstrom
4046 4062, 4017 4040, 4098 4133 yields -1.1 angstrom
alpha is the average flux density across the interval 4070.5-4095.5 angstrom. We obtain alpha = 24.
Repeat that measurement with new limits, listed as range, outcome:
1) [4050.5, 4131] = 22.1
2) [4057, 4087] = 25.1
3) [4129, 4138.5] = 22.7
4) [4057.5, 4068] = 25.9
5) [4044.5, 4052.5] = 24.9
